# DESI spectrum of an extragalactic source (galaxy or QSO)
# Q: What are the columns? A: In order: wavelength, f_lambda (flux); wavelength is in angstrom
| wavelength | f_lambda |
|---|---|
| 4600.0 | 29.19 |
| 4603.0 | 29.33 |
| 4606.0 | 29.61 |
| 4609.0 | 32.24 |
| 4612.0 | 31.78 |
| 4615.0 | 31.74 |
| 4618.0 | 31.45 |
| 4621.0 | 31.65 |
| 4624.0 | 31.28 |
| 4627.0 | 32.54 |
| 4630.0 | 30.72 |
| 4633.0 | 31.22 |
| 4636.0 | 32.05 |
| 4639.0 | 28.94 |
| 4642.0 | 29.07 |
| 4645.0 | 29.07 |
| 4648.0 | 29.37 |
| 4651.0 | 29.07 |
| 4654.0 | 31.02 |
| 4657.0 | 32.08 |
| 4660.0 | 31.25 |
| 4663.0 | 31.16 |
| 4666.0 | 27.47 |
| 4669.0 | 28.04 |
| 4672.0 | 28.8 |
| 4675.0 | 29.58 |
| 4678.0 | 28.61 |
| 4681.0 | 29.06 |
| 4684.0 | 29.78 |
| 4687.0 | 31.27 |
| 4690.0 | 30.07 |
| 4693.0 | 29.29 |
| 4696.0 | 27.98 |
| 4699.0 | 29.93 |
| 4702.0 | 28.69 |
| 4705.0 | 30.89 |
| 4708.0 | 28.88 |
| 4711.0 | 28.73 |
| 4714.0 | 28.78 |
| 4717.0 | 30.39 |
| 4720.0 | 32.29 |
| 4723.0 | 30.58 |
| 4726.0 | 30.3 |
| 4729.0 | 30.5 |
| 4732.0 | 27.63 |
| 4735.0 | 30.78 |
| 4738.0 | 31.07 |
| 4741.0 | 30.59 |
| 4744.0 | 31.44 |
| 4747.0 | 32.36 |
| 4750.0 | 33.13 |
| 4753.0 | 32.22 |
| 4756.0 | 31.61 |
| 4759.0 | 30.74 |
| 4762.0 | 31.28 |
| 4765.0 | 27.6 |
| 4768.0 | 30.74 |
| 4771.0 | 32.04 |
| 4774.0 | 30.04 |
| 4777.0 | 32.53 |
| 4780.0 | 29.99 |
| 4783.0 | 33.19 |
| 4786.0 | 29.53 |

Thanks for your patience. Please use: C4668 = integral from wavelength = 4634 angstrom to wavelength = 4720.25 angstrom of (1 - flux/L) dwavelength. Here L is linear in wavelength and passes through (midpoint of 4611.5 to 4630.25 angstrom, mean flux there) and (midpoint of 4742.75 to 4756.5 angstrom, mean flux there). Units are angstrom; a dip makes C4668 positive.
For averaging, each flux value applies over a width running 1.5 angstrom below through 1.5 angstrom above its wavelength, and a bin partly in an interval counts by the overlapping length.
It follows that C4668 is 5.96 angstrom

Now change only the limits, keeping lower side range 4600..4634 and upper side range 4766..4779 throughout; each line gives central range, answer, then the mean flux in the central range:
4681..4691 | 0.3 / 30.2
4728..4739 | 0.4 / 29.9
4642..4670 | 1.2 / 29.8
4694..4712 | 1.1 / 29.2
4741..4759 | -0.4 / 31.9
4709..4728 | 0.6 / 30.2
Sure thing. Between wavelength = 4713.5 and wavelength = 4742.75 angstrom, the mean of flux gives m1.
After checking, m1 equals 30.4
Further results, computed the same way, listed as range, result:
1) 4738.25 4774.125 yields 31.2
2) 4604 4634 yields 31.4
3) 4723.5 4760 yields 31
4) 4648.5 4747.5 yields 29.9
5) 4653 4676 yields 29.9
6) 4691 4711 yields 29.3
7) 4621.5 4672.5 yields 30.2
